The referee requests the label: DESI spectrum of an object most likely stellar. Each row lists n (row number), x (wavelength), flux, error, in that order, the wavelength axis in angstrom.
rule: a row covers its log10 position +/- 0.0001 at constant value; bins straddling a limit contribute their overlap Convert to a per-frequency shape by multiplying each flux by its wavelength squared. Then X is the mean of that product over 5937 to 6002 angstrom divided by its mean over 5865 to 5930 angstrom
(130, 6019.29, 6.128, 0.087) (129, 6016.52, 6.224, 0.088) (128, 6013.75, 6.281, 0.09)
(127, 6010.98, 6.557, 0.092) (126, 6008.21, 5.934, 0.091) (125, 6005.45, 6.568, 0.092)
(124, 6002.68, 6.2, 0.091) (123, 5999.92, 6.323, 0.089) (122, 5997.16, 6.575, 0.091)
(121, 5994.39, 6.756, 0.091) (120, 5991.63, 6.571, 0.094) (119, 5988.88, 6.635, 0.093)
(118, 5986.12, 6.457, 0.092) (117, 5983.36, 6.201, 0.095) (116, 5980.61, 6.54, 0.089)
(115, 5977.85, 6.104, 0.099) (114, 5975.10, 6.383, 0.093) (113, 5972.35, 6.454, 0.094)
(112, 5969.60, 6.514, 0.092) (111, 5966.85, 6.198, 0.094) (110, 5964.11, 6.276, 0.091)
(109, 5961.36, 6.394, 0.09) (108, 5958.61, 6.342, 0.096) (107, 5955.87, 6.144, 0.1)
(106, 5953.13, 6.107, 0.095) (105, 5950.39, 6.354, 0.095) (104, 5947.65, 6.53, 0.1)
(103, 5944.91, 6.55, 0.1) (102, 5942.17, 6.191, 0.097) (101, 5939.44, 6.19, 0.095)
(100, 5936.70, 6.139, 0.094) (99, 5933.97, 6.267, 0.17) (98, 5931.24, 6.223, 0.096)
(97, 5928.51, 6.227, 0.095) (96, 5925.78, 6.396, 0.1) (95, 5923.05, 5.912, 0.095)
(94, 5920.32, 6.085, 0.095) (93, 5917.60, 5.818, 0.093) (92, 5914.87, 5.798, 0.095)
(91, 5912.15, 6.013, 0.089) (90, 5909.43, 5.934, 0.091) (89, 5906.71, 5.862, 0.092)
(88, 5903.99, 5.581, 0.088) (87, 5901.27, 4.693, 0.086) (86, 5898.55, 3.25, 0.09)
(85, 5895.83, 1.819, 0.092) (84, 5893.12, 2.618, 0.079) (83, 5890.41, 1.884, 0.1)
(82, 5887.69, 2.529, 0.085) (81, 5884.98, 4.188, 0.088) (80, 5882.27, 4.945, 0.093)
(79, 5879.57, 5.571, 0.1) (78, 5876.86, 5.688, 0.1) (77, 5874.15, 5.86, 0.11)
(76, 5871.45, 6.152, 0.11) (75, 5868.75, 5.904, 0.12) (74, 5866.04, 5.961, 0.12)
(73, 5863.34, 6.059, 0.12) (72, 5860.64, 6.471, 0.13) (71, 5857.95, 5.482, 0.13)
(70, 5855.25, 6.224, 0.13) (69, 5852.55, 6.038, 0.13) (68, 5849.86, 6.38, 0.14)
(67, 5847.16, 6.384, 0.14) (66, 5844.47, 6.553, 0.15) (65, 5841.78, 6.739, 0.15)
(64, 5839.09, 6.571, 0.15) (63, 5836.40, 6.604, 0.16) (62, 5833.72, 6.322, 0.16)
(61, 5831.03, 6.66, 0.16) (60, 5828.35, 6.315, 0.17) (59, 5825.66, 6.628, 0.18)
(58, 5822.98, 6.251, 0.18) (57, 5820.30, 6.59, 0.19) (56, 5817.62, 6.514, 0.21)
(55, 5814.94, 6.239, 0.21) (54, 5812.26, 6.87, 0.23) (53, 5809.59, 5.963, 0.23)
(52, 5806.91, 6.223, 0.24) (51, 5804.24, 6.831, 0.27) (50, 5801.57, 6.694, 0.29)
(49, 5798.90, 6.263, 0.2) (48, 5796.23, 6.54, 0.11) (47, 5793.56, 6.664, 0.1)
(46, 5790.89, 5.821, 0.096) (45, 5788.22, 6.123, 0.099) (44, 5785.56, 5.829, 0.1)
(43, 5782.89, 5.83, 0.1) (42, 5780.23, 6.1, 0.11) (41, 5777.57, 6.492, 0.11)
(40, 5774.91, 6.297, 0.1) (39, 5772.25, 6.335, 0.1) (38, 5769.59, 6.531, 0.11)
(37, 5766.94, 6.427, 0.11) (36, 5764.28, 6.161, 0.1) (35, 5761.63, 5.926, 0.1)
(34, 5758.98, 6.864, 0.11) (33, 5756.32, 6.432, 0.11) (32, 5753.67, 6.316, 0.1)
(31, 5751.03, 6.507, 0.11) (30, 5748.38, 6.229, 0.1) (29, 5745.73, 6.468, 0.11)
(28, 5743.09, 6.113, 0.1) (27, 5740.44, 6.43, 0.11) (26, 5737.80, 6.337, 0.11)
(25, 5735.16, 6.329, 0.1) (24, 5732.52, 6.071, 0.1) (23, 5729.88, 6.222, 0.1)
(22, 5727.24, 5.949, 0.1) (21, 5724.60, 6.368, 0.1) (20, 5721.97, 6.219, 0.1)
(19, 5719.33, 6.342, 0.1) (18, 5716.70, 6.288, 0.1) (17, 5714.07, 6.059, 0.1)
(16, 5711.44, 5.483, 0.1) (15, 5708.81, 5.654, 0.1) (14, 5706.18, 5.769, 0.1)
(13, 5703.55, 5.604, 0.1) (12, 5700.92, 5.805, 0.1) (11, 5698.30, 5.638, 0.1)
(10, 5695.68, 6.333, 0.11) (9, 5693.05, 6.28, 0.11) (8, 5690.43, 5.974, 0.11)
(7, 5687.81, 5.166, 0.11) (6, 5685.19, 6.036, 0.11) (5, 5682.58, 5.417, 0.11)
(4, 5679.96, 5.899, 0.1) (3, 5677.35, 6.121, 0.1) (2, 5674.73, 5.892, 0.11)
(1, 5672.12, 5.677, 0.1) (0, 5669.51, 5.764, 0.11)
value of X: 1.30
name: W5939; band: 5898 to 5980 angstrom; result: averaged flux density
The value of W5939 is 6.06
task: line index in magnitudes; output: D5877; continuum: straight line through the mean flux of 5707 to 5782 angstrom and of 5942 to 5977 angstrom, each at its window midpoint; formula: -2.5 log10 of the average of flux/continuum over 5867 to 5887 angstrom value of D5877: 0.17 mag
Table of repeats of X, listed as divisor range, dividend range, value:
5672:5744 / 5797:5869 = 1.11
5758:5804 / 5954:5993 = 1.08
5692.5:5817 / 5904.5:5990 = 1.07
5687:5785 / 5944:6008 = 1.13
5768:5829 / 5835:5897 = 0.86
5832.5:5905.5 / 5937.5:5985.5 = 1.24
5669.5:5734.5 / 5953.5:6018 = 1.18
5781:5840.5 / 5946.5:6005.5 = 1.06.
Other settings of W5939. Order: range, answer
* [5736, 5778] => 6.36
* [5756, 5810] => 6.3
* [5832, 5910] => 5.32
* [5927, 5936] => 6.24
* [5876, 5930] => 4.84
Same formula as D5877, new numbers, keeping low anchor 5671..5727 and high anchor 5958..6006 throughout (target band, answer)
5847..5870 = 0.02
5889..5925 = 0.31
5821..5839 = -0.06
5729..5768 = -0.06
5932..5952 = 0.01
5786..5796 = -0.02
